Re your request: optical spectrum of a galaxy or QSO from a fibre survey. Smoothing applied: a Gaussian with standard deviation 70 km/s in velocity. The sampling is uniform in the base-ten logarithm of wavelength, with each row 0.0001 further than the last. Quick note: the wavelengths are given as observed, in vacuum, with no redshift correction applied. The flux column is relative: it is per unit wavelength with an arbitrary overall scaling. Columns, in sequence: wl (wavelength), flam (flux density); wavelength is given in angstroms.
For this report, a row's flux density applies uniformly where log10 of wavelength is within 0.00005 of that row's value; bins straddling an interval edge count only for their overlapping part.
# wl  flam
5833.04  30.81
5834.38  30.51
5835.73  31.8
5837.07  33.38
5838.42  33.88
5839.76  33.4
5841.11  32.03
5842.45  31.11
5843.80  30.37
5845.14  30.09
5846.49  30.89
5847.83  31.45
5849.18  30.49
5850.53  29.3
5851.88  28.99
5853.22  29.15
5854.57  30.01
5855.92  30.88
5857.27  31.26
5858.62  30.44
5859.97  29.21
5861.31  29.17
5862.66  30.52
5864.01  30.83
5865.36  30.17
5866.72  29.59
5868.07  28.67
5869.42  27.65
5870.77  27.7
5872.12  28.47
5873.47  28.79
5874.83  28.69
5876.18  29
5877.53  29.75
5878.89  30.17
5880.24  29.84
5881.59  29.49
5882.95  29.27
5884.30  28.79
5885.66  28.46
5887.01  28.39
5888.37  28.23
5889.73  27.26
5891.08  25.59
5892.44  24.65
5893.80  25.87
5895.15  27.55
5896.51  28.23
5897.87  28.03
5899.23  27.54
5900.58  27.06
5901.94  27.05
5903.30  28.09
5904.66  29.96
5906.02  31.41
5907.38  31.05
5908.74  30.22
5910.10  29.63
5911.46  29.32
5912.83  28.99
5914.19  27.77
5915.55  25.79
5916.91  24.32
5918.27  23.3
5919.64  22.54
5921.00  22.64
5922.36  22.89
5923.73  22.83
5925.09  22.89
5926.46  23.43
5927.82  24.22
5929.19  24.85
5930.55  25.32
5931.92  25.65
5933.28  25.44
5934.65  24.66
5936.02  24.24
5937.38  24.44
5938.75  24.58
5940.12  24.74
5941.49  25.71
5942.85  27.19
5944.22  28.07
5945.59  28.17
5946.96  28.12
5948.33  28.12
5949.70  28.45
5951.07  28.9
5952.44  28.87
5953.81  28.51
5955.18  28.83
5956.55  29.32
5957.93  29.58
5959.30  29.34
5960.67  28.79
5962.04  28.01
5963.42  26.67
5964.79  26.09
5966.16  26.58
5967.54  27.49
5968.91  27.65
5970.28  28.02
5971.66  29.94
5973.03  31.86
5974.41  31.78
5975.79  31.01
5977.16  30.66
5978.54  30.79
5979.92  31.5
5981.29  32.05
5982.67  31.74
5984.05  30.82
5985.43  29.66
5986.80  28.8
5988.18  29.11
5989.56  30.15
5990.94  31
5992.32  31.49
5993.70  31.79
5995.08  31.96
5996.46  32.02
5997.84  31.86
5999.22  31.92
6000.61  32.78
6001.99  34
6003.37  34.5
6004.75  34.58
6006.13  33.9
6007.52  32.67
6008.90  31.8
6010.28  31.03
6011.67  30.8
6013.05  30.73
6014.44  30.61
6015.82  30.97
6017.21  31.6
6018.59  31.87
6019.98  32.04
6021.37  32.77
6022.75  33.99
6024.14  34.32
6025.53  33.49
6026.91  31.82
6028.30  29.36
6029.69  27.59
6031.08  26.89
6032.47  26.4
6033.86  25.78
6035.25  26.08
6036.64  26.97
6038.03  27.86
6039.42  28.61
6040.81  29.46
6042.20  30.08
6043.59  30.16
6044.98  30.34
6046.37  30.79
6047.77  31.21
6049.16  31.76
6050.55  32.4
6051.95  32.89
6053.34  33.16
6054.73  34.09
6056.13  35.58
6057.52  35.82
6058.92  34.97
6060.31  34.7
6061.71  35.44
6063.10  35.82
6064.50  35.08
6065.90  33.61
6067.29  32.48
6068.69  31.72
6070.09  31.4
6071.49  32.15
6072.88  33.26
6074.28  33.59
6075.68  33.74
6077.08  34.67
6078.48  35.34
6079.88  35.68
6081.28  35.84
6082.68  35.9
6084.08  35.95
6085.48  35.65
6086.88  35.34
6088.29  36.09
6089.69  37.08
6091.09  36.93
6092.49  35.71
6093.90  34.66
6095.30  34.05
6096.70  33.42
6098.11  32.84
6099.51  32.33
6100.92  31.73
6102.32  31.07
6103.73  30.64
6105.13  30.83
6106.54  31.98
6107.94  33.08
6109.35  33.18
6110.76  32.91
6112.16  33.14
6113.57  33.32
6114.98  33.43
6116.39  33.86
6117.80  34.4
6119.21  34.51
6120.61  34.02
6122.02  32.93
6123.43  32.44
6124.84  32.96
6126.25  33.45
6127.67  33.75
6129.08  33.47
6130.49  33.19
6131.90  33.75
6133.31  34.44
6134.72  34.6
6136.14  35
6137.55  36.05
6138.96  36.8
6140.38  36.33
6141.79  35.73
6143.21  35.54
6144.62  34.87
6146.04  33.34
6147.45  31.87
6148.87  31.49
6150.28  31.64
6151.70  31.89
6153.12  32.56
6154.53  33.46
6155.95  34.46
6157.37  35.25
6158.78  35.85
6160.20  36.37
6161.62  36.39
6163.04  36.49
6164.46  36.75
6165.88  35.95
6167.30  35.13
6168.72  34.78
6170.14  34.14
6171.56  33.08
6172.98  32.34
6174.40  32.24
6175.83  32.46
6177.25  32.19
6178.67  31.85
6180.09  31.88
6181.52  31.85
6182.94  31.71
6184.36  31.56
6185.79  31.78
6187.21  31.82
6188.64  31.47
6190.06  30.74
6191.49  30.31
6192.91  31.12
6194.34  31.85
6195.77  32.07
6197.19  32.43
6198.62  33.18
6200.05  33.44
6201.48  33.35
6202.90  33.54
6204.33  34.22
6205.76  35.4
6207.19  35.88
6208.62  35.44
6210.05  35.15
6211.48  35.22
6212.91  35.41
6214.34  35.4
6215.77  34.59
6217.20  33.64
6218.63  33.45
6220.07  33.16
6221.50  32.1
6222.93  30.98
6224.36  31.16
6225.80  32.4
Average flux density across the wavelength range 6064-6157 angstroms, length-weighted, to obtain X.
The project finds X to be 33.8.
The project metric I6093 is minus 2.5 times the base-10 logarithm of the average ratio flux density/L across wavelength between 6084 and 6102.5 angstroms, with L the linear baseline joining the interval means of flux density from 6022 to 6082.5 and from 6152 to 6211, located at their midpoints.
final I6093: -0.066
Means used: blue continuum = 32.1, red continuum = 33.5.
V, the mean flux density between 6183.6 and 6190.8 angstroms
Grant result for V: 31.5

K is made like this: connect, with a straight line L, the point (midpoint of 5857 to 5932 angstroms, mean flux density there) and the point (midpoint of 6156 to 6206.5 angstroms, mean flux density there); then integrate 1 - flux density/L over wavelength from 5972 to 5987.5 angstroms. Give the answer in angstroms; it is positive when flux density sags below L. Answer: -0.9 angstroms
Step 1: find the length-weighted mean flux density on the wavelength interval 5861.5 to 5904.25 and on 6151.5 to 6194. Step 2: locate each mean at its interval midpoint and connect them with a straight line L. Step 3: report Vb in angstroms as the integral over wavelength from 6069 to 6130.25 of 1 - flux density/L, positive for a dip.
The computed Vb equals -3.3 angstroms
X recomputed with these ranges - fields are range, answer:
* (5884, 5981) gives 27.4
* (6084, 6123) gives 33.7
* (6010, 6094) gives 32.5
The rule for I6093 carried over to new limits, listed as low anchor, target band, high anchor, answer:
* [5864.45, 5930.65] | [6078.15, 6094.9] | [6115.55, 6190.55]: -0.12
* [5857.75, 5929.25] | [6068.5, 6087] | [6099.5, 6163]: -0.06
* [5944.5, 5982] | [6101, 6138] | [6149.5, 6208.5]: -0.04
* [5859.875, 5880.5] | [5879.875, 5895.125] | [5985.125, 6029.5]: 0.07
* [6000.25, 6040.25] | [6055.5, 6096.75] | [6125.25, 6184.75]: -0.08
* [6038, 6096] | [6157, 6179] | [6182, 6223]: -0.04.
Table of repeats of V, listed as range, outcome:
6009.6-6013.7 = 30.8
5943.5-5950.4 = 28.2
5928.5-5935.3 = 25.2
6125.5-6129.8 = 33.5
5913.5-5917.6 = 26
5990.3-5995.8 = 31.6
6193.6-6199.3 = 32.4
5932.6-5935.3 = 25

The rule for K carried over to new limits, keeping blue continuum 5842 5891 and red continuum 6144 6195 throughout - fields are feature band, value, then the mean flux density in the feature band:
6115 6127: -0.4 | 33.6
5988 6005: -0.6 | 32.1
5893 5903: 0.8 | 27.3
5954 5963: 0.5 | 28.9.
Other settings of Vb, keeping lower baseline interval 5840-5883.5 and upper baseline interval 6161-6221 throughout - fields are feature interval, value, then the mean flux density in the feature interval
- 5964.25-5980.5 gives 0.8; 29.5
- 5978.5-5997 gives 0.2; 30.9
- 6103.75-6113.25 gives 0.0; 32.4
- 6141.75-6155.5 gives -0.1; 33.1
